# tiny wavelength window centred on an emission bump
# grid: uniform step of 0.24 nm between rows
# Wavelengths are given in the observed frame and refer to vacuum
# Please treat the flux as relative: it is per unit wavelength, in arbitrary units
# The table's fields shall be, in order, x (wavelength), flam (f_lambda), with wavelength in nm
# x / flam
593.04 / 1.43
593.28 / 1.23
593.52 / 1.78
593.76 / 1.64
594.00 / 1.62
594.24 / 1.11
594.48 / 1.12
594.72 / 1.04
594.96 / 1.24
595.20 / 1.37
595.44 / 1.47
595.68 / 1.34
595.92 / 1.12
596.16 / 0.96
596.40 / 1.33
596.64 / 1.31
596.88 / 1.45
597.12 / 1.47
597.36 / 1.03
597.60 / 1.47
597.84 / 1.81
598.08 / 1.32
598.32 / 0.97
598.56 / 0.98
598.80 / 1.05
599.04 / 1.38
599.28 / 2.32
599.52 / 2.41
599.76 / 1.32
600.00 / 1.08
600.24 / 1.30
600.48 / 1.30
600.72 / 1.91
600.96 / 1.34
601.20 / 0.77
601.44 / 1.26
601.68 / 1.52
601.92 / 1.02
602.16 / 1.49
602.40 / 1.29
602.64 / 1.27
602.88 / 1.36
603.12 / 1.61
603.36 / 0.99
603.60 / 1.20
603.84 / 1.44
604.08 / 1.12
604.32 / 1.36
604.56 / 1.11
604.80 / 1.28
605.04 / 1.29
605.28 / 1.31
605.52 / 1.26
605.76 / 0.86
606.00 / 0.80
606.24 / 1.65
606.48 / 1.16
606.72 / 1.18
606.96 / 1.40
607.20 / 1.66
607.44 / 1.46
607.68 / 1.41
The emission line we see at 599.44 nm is [O III]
